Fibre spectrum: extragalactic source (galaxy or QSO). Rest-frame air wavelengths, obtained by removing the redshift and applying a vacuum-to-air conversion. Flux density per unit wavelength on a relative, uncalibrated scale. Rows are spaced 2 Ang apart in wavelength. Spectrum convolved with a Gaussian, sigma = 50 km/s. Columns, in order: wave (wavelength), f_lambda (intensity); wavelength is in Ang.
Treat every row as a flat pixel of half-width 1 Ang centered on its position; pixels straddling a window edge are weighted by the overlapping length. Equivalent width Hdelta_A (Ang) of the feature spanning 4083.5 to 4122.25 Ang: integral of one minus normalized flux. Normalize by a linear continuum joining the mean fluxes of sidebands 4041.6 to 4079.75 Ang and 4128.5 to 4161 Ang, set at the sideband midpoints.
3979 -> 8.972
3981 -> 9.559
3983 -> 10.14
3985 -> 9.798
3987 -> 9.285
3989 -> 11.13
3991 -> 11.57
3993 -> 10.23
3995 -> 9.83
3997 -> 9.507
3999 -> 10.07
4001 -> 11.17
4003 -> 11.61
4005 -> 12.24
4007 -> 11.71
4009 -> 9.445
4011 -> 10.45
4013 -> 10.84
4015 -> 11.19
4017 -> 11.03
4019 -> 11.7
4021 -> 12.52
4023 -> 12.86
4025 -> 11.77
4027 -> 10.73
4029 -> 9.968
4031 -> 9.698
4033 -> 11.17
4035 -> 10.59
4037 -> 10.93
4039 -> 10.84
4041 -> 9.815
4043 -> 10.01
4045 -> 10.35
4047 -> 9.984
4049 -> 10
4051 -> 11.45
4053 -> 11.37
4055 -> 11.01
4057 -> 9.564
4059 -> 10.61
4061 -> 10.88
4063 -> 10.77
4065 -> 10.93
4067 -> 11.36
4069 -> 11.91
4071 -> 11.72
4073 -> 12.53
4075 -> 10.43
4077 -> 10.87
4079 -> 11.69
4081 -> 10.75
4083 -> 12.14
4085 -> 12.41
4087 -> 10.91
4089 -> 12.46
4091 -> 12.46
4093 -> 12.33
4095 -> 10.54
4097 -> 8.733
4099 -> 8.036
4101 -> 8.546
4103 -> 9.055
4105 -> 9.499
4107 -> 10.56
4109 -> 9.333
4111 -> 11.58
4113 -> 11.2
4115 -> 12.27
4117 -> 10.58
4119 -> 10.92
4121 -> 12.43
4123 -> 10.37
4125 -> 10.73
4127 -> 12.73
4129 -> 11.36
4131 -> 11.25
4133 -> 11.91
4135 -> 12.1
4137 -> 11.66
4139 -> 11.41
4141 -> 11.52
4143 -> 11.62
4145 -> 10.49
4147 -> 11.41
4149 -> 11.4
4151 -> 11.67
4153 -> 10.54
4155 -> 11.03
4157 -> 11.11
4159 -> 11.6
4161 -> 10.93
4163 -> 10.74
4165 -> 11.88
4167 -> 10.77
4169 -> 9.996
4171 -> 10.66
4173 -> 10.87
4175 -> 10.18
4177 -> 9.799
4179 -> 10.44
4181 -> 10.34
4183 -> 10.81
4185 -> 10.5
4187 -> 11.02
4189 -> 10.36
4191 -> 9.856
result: 1.4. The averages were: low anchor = 10.9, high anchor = 11.4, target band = 10.7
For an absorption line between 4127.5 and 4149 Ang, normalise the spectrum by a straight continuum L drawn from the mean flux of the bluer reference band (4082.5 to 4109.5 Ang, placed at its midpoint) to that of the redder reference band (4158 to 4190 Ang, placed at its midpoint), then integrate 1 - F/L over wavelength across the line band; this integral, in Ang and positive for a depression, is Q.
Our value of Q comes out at -1.8 Ang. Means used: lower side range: 10.5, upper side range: 10.7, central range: 11.5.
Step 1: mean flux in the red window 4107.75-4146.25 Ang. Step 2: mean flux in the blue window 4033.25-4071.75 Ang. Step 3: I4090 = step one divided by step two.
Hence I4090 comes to 1.06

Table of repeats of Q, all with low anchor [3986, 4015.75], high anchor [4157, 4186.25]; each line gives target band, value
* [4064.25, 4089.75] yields -2.0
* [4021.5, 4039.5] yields -0.5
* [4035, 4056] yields 0.2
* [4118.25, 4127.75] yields -0.6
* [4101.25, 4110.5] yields 0.9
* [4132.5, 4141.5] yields -0.9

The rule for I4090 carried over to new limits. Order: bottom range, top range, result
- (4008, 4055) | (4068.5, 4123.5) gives 1.01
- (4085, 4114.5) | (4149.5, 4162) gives 1.07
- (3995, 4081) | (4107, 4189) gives 1.01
